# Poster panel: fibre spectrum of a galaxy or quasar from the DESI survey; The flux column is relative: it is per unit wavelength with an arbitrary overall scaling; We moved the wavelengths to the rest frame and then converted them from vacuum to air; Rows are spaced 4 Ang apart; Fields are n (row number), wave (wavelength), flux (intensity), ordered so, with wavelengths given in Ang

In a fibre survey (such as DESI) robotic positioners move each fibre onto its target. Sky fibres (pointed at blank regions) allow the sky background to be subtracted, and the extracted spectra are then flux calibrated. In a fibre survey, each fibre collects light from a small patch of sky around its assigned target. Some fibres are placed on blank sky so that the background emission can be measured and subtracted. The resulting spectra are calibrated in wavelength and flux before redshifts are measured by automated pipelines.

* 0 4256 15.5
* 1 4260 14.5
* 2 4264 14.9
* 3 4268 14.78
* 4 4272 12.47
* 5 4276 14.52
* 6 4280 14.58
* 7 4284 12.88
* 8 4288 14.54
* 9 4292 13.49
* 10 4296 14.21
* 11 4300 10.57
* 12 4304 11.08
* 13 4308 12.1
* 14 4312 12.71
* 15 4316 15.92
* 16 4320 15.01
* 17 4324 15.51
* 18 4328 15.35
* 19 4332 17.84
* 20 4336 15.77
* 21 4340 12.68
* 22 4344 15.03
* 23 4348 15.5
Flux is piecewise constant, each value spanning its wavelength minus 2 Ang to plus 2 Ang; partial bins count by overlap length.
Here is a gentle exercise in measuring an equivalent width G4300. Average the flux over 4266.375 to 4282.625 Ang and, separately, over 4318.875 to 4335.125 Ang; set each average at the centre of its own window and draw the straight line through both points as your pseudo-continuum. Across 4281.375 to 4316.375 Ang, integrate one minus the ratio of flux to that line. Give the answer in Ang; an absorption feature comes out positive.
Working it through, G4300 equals 4.6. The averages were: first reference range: 14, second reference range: 16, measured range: 12.9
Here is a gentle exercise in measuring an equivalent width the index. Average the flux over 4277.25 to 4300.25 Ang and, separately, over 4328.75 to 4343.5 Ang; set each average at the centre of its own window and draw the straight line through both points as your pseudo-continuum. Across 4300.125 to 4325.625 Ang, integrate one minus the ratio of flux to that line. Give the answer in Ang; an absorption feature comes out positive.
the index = 1.9 Ang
